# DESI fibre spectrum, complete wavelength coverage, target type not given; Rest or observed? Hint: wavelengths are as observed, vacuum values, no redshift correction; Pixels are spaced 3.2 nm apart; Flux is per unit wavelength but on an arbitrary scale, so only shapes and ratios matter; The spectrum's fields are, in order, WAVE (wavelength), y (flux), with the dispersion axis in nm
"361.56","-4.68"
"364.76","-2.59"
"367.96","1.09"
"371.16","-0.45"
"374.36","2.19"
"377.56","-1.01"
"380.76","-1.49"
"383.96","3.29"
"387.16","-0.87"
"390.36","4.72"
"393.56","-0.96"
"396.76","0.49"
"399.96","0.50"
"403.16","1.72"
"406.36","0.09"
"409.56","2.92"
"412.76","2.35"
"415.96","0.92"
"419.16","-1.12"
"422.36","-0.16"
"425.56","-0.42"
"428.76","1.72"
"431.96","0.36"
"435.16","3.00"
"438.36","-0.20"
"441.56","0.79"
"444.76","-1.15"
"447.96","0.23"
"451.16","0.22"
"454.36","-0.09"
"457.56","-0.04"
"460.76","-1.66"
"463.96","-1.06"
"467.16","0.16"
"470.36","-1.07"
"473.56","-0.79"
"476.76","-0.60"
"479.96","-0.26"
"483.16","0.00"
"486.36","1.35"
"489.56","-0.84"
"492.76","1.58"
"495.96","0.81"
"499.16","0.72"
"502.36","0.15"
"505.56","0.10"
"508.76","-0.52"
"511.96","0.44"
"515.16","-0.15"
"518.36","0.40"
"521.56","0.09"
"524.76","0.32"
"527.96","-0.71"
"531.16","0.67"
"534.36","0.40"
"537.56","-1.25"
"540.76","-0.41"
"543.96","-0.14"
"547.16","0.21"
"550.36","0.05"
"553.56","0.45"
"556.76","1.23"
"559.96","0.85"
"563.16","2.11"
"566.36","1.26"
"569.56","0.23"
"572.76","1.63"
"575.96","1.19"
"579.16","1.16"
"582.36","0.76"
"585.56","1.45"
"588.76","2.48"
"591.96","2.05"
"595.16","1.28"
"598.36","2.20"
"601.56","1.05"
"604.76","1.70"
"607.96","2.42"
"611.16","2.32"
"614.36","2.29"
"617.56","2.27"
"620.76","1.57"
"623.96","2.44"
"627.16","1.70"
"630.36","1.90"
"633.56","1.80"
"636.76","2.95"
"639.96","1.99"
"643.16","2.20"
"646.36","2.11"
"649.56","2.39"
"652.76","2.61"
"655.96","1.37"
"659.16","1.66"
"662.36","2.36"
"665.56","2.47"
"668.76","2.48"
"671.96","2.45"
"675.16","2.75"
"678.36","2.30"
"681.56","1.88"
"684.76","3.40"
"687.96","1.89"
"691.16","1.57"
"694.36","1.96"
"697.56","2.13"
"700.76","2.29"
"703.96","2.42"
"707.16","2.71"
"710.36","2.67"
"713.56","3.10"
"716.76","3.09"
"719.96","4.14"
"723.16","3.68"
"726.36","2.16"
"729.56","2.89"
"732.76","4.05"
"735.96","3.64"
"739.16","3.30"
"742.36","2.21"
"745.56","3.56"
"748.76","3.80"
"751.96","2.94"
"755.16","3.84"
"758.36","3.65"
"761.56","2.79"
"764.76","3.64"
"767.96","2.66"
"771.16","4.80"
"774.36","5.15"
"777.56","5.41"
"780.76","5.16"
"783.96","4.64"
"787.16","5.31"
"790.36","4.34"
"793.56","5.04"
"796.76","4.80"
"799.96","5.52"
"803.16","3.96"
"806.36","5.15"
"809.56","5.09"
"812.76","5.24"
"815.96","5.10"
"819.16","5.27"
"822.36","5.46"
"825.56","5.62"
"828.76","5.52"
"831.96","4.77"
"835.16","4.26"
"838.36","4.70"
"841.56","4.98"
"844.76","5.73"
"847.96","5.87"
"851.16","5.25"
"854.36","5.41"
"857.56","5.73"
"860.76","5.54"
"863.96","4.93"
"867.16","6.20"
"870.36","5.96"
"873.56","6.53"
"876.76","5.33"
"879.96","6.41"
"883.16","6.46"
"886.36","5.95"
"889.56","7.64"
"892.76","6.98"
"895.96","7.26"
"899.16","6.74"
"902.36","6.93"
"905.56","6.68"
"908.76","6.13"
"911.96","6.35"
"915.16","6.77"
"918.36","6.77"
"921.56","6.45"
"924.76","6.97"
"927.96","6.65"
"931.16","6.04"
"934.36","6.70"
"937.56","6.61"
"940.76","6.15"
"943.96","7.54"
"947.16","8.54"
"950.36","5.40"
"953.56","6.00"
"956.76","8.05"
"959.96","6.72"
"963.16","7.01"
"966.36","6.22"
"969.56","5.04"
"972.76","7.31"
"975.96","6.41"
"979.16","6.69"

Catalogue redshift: 0.93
